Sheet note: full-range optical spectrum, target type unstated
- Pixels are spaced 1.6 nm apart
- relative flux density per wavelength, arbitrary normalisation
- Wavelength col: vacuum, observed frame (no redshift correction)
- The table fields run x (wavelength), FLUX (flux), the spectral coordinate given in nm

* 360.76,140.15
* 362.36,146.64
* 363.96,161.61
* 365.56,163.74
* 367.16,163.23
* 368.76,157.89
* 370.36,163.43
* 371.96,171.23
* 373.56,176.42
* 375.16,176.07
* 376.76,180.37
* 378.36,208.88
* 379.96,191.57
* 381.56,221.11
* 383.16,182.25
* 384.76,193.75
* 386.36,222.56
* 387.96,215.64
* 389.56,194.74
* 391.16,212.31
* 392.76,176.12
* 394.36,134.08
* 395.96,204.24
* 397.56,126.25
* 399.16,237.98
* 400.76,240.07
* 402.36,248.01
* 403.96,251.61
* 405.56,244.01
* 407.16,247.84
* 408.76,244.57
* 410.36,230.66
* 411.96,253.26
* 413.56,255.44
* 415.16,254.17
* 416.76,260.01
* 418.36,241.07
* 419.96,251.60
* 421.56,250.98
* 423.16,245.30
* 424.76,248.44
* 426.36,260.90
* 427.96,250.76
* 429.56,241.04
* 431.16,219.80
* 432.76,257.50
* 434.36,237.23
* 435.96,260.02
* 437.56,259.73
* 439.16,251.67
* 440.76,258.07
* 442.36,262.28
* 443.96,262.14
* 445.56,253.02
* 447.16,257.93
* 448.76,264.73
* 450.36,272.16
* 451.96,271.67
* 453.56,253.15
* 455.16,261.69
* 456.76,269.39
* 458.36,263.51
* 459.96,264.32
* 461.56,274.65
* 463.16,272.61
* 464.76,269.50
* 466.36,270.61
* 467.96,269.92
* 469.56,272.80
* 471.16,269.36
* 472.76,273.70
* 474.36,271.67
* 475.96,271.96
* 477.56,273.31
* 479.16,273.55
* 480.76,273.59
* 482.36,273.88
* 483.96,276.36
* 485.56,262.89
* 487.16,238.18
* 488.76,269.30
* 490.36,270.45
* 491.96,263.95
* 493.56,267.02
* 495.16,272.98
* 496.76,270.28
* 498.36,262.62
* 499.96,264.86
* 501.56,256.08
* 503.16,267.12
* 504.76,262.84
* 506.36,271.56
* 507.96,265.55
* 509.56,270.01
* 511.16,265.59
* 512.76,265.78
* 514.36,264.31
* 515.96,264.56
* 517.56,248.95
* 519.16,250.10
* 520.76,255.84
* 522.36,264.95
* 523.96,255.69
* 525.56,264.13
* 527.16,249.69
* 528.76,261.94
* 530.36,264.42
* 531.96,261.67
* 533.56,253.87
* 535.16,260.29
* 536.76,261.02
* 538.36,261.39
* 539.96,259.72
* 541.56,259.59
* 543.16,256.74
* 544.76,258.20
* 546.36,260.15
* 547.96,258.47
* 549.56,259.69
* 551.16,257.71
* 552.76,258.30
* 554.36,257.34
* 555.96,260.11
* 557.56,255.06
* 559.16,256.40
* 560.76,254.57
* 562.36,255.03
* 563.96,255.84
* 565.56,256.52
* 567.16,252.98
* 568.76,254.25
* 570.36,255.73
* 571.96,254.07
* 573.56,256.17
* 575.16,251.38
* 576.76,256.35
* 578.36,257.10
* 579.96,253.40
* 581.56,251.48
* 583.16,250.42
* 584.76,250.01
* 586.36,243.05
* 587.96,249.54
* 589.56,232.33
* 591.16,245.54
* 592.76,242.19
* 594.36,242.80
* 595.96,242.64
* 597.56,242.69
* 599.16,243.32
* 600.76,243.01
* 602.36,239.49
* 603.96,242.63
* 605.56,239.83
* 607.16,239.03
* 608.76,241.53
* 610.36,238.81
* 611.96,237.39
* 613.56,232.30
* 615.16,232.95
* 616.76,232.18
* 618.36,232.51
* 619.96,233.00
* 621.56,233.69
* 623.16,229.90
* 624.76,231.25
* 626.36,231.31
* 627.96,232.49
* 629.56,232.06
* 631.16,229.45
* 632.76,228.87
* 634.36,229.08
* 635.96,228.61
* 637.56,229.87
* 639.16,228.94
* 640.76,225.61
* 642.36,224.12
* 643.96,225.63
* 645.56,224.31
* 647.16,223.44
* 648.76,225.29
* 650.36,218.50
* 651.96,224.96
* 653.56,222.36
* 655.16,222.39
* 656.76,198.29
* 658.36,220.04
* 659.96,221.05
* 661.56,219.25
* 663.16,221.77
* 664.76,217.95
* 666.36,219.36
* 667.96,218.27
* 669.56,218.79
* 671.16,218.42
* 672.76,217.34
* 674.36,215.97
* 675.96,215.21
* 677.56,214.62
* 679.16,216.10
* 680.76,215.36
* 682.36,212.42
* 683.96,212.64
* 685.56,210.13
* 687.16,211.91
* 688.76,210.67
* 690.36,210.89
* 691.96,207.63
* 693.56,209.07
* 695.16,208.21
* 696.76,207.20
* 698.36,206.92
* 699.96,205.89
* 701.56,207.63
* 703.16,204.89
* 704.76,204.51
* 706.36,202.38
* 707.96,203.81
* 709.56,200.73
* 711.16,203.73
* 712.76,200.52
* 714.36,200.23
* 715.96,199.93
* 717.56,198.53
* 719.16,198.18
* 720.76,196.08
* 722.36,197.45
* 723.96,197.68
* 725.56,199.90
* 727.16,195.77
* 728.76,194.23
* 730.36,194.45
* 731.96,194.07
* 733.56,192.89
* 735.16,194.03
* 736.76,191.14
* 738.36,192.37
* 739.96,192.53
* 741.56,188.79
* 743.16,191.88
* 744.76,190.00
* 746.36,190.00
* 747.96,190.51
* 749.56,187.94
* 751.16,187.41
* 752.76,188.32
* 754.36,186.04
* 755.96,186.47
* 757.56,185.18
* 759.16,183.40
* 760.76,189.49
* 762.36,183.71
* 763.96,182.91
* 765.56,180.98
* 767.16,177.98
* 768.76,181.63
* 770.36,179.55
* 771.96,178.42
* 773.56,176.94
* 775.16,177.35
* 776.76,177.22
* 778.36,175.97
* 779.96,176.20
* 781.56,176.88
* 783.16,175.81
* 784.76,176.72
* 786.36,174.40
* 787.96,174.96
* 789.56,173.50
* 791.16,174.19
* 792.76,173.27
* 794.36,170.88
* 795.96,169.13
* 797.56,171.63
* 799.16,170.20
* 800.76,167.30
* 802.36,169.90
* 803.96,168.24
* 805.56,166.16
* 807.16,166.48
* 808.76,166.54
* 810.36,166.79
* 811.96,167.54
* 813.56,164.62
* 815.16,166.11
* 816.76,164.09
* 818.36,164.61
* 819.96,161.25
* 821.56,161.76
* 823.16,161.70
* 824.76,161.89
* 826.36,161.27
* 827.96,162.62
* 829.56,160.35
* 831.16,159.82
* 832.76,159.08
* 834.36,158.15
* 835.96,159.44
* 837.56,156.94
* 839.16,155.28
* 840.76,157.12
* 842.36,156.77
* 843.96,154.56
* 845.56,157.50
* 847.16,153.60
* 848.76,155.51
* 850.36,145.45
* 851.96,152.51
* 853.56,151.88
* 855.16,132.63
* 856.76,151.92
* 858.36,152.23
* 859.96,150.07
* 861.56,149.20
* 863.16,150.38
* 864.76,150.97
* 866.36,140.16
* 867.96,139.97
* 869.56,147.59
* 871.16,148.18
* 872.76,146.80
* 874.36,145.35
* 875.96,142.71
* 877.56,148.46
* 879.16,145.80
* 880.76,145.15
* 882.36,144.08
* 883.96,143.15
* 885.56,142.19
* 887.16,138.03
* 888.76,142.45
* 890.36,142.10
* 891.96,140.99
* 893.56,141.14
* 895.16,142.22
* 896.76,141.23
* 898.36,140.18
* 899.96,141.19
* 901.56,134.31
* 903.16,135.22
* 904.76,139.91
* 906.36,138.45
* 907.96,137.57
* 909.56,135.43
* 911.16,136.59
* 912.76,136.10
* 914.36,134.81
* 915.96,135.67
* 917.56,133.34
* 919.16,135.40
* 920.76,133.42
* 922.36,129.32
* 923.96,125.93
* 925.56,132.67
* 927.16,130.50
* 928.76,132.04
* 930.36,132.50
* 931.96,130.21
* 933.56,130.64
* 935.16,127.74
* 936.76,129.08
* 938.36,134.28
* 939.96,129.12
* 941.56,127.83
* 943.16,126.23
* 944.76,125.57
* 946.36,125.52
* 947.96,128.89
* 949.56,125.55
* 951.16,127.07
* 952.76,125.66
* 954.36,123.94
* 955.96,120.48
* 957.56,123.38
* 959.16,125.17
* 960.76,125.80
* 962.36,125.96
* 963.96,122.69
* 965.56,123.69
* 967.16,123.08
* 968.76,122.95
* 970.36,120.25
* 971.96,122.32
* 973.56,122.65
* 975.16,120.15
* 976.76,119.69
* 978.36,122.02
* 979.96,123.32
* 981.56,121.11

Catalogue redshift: 0.00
